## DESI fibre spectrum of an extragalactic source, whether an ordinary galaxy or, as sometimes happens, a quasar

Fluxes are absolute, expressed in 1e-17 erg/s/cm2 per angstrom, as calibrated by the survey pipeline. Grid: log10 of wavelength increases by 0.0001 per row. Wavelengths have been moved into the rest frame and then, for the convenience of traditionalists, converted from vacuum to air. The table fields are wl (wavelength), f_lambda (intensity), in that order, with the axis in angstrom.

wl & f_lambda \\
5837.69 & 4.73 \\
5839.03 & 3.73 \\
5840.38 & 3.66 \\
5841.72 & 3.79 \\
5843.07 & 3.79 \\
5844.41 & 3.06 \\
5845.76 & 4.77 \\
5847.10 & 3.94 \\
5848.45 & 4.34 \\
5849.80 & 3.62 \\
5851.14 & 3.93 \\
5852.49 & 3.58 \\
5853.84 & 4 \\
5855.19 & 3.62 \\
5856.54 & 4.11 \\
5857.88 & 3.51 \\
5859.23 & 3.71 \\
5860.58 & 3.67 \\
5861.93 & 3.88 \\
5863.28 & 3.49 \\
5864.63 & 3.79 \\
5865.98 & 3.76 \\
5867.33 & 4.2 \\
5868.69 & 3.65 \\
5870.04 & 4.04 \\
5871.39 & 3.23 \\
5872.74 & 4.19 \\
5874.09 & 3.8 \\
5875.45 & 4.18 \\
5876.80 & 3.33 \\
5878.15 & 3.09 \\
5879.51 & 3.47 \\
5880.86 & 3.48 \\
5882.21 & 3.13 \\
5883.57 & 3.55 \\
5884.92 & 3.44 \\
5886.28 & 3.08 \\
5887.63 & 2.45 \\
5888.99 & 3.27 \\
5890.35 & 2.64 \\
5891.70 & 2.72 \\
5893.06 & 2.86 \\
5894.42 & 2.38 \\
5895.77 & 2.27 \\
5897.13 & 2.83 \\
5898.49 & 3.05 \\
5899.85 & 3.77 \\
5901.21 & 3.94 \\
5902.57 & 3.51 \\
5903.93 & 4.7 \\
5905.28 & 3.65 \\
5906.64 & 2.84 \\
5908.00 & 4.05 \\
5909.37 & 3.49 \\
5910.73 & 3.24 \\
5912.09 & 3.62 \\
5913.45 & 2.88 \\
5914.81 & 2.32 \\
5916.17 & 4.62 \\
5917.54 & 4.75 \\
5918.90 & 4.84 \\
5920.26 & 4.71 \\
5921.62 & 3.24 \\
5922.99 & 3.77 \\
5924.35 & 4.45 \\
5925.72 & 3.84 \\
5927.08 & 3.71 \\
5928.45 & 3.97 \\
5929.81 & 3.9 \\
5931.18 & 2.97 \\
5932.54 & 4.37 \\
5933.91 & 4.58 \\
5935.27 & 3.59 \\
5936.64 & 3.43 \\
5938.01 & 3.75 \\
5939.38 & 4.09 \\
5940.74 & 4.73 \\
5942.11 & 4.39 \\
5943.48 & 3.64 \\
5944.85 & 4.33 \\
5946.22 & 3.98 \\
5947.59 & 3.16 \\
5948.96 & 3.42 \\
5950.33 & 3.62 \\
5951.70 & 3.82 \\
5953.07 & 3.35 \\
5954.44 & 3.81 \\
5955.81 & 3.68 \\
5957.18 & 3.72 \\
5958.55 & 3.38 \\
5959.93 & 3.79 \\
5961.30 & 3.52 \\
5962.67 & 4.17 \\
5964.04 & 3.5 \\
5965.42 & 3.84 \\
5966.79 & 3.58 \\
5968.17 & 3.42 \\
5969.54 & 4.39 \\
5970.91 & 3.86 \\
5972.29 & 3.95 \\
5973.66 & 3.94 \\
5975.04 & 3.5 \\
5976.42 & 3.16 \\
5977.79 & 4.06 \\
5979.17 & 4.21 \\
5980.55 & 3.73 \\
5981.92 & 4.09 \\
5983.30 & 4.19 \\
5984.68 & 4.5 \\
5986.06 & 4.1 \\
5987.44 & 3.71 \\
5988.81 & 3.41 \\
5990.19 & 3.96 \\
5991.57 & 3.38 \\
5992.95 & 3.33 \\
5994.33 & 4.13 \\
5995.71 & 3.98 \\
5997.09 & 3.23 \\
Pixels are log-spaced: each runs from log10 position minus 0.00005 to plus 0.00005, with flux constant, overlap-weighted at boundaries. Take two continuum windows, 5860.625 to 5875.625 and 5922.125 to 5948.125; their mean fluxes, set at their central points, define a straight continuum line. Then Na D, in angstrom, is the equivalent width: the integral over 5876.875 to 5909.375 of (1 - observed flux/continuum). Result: 5.3 angstrom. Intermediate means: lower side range 3.82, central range 3.23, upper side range 3.93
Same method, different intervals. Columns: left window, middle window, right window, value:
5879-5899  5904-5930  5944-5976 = -4.3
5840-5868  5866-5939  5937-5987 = 5.0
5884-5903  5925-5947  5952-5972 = -3.2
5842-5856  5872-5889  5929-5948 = 2.0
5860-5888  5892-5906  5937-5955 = 1.5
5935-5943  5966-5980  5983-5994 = 0.3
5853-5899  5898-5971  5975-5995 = -3.1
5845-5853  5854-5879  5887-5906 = -0.3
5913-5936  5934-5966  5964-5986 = 1.0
